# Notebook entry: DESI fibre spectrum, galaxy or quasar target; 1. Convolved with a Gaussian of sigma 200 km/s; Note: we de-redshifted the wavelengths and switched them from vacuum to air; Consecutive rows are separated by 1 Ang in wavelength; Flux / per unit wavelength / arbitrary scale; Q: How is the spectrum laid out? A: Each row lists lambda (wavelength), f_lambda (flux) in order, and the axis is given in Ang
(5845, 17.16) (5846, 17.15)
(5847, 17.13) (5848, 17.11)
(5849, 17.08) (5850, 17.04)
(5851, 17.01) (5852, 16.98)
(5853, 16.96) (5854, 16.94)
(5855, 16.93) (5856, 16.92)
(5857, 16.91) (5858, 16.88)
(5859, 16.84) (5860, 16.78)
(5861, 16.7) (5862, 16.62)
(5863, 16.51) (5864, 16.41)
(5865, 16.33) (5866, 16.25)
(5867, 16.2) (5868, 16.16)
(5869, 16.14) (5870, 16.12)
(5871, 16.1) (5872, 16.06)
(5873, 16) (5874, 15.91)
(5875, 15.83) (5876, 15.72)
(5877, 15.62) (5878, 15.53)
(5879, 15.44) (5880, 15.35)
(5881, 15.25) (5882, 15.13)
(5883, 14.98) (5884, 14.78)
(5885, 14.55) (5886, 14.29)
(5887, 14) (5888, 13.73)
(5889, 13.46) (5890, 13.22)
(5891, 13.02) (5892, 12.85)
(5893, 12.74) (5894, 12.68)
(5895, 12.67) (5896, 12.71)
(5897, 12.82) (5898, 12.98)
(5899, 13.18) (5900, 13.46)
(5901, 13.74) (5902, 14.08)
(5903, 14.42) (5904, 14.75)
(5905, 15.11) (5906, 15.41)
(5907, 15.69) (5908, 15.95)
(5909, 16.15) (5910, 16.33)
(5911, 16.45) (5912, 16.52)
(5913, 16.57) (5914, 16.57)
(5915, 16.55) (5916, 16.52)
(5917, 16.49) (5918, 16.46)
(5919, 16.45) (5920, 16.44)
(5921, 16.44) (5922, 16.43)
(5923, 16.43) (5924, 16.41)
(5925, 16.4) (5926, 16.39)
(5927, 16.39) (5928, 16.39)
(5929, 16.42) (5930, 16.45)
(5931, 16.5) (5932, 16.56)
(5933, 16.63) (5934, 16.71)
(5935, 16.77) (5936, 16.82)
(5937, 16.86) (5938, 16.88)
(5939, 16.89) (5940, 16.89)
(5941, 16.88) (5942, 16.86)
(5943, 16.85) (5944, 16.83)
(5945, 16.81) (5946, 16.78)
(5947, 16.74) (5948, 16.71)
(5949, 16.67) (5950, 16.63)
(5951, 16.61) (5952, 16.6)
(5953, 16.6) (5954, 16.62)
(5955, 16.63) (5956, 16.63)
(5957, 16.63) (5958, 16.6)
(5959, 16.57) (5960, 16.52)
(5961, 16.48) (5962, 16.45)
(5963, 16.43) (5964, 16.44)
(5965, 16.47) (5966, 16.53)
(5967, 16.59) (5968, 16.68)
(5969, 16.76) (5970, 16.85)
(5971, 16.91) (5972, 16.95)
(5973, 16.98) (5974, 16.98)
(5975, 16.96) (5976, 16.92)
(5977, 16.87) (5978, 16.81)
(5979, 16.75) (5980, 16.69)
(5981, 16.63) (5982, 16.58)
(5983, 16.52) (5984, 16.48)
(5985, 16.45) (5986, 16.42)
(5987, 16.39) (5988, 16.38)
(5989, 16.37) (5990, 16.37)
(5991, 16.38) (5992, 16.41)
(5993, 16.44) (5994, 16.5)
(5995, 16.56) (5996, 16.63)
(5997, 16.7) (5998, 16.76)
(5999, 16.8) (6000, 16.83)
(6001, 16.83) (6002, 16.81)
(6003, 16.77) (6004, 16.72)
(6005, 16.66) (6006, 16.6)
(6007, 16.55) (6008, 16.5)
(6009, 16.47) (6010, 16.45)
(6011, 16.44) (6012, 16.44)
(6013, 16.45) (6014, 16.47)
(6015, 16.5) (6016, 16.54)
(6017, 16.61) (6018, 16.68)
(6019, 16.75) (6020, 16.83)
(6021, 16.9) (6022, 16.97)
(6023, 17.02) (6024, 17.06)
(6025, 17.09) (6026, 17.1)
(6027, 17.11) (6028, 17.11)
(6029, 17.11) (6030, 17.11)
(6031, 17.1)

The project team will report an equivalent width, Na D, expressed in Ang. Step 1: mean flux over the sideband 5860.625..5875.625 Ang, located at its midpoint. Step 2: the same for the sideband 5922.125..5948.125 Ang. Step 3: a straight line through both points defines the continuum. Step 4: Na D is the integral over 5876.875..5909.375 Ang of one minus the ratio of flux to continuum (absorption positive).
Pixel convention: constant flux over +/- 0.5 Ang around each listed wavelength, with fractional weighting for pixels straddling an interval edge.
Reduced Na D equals 4.30 Ang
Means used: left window 16.2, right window 16.7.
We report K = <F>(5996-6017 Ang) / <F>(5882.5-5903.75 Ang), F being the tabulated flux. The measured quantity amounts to 1.23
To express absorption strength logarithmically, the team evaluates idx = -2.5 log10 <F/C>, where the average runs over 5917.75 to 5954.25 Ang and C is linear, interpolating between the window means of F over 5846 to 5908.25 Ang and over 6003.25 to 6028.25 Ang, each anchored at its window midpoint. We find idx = -0.047 mag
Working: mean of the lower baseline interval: 15.3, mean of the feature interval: 16.6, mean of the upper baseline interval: 16.7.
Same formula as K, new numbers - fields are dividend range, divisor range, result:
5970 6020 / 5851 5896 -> 1.08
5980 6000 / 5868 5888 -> 1.07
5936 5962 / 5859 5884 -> 1.05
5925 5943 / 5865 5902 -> 1.14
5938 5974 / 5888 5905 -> 1.25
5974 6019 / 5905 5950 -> 1.01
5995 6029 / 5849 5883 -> 1.03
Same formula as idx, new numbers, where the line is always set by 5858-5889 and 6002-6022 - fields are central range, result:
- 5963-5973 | -0.024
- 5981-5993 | 0.000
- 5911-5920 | -0.036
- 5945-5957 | -0.030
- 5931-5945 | -0.044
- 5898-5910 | 0.084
